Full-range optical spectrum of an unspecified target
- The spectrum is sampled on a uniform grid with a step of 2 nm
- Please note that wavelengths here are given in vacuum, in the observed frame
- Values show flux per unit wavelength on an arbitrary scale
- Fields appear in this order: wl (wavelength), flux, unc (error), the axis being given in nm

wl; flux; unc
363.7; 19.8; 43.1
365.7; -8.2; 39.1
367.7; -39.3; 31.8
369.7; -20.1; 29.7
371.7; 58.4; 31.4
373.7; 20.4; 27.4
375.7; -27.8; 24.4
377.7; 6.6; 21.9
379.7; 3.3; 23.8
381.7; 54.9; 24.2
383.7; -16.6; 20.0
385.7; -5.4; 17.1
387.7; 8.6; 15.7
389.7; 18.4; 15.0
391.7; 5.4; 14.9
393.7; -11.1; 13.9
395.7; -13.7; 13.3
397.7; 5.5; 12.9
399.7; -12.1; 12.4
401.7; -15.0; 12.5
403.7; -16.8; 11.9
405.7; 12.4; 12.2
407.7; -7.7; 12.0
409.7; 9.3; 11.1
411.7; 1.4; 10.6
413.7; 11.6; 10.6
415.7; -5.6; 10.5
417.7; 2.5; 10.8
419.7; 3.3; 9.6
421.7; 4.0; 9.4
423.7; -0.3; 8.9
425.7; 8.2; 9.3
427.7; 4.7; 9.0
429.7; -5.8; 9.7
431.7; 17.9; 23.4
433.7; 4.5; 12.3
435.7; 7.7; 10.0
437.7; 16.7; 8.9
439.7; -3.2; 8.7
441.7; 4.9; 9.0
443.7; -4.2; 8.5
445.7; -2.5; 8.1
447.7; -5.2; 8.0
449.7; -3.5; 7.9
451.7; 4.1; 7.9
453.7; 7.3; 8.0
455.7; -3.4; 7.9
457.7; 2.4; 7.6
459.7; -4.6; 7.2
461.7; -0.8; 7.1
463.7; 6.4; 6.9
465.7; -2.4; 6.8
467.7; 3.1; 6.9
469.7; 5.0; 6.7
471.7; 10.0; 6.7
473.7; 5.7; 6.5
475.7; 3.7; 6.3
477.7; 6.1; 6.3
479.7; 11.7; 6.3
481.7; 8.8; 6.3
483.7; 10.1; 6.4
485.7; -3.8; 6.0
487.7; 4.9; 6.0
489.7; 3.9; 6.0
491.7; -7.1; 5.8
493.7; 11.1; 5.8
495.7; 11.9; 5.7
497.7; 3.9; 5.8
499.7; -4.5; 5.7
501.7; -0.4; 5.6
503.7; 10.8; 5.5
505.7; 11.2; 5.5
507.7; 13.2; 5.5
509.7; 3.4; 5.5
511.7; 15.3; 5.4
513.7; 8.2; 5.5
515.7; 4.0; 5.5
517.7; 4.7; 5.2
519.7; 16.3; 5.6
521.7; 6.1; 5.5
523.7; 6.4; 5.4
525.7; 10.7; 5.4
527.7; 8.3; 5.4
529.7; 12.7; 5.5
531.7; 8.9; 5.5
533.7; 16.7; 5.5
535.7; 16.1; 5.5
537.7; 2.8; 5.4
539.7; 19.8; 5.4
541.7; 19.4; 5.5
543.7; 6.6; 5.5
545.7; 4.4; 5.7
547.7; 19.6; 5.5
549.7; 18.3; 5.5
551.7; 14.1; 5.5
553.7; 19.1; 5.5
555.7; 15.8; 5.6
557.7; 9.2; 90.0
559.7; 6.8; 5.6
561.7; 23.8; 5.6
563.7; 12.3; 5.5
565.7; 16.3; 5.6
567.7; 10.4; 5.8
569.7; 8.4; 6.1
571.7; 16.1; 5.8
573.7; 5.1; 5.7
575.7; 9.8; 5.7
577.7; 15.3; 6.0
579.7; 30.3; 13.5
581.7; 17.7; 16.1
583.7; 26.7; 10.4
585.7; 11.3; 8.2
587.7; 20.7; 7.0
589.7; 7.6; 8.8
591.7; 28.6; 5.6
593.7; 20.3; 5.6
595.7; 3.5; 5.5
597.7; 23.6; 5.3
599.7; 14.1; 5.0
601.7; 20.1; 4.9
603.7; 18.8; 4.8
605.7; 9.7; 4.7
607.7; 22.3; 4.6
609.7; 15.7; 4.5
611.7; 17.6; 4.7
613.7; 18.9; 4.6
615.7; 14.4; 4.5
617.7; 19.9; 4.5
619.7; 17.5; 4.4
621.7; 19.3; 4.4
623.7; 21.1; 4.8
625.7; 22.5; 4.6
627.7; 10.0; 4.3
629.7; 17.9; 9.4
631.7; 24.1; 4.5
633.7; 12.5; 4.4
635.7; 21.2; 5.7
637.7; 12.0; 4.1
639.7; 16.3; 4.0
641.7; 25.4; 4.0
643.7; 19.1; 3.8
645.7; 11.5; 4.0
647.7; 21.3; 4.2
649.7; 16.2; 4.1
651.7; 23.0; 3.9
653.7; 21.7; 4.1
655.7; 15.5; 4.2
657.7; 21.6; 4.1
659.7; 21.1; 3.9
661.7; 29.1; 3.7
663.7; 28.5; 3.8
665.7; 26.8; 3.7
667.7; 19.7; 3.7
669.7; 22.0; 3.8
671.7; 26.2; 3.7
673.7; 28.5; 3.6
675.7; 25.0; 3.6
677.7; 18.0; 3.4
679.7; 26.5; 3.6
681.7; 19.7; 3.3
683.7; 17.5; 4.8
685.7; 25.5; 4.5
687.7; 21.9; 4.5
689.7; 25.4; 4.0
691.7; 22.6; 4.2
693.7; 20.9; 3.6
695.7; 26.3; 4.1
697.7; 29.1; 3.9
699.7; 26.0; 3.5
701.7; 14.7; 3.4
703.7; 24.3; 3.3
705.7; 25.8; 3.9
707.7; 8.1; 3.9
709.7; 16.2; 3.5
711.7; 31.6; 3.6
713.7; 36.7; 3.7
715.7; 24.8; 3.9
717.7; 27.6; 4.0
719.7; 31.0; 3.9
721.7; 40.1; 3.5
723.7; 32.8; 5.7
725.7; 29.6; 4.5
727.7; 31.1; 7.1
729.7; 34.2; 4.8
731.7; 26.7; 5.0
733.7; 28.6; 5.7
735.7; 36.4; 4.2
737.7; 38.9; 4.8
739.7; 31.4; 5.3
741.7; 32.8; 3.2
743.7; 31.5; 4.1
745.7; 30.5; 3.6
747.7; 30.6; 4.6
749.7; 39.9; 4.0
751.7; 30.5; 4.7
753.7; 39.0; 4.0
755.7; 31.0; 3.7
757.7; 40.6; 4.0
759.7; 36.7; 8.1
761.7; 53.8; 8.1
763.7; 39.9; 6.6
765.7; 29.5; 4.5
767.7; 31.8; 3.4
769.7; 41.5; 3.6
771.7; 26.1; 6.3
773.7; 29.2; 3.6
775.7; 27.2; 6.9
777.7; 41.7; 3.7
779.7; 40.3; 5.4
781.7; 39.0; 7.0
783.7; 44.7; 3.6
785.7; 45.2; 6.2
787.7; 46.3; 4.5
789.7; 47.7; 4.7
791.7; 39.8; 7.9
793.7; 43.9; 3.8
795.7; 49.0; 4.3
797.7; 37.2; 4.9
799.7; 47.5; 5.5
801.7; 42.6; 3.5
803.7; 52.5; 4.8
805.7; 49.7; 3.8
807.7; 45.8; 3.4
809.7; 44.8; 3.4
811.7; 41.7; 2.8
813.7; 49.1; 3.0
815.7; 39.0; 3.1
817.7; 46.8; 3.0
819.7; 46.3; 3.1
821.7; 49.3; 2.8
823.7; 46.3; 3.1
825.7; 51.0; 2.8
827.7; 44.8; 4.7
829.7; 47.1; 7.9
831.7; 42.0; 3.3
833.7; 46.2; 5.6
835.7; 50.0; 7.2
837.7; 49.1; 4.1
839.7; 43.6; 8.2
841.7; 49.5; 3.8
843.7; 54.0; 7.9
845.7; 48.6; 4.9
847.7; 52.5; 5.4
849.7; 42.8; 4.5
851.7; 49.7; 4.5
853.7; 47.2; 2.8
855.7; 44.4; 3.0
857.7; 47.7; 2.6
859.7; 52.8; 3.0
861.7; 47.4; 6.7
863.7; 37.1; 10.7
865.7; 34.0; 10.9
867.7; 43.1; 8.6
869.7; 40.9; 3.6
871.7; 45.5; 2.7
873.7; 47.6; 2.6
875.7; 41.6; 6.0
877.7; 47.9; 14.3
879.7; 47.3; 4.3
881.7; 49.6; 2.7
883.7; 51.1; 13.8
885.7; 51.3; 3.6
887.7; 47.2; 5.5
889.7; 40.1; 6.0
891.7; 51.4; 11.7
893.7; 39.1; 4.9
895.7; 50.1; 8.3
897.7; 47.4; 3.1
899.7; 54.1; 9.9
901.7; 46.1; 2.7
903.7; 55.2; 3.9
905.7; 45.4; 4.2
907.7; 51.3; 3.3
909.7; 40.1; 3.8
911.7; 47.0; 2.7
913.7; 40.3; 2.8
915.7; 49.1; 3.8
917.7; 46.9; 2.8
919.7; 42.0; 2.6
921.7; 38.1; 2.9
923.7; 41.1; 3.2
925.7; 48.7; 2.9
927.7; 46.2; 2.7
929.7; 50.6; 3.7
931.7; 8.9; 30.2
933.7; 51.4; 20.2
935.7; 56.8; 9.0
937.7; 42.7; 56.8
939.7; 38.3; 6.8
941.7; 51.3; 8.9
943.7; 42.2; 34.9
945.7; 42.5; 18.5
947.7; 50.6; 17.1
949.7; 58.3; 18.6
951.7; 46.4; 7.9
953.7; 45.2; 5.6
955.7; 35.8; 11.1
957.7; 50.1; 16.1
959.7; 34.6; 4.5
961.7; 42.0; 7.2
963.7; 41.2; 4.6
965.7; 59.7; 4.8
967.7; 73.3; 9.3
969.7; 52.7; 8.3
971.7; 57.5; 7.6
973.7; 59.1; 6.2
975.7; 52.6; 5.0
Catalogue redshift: 0.78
